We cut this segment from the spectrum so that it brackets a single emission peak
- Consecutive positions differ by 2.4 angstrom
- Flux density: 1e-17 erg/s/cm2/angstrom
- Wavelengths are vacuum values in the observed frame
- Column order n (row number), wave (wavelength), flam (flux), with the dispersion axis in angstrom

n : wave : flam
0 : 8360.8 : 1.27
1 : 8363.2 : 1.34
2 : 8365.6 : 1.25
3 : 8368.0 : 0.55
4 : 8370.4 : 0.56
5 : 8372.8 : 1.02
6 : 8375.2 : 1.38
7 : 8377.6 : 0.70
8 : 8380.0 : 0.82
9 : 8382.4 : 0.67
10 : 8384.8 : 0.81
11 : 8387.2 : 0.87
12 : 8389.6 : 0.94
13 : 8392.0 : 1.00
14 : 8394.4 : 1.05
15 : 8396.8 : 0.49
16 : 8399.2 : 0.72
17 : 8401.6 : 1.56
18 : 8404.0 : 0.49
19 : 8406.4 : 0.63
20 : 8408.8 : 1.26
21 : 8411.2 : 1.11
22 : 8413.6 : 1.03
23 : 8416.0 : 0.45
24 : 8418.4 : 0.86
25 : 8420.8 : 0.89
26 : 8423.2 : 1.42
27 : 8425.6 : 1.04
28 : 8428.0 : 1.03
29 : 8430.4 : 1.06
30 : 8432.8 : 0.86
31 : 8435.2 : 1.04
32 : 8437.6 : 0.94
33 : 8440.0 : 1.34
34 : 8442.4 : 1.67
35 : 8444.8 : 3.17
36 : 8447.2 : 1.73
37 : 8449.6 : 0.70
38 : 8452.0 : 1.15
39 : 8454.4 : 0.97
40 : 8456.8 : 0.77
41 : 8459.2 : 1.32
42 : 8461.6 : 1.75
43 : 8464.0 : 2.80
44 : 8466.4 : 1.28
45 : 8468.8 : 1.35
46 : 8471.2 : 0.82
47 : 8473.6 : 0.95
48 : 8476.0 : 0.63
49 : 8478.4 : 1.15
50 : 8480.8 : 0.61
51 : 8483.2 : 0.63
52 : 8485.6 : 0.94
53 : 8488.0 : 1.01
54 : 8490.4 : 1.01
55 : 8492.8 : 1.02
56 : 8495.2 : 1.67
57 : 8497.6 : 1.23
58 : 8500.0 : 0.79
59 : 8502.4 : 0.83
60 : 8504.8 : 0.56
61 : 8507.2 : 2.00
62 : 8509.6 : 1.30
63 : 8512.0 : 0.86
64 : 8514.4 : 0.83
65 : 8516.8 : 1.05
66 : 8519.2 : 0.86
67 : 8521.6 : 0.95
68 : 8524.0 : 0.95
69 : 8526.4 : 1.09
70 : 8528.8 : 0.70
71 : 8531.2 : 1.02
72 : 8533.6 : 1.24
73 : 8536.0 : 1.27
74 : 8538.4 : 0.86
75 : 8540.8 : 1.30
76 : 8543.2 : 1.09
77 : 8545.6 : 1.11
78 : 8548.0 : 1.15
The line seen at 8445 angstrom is [S II]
